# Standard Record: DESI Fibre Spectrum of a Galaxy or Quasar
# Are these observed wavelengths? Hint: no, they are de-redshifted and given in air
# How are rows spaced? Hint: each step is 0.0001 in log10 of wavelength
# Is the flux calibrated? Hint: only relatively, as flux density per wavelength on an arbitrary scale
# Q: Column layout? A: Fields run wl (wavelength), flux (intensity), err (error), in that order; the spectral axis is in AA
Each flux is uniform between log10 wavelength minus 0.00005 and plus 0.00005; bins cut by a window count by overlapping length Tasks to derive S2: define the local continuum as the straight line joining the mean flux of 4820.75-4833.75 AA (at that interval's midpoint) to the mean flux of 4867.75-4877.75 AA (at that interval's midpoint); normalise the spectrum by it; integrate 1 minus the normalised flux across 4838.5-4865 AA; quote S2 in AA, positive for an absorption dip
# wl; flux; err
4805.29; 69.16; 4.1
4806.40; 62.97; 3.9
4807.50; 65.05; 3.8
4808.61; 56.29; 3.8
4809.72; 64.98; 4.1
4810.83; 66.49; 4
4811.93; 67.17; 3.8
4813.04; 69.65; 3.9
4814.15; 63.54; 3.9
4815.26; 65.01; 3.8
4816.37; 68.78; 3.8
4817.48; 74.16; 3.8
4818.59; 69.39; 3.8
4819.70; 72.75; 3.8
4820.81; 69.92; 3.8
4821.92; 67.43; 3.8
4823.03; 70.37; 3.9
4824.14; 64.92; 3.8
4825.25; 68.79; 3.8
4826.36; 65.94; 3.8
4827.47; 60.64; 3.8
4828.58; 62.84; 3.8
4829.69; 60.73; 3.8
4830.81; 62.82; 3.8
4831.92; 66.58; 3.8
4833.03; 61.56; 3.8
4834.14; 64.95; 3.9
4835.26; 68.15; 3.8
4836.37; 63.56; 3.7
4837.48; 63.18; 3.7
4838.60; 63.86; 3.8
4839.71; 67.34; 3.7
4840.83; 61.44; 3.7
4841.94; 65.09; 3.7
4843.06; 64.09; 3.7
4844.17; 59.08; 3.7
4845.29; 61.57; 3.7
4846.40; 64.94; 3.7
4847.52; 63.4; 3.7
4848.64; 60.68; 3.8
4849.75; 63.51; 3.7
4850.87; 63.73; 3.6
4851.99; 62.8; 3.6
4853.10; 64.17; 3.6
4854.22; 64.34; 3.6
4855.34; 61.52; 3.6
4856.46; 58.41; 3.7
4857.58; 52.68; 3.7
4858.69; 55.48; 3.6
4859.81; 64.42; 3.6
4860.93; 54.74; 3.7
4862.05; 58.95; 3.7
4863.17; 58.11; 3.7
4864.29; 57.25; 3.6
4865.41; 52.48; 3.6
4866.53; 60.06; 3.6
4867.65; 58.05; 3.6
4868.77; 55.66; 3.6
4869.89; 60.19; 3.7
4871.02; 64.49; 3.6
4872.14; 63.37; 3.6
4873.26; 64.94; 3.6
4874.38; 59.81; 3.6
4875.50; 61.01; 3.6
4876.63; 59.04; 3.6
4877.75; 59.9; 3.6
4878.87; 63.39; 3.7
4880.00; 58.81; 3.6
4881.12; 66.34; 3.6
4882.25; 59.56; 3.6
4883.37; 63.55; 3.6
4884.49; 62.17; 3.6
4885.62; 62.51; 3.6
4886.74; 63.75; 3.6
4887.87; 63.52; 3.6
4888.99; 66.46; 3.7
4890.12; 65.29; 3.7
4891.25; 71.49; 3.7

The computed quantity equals 0.7 AA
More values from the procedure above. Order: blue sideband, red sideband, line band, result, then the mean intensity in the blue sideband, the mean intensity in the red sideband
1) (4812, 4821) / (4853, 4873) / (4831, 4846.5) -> 0.1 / 69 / 59.1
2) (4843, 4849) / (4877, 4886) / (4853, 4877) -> 1.0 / 62.2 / 62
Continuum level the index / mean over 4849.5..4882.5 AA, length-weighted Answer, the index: 60.2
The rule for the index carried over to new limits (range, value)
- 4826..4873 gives 61.6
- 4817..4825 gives 69.8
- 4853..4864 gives 59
